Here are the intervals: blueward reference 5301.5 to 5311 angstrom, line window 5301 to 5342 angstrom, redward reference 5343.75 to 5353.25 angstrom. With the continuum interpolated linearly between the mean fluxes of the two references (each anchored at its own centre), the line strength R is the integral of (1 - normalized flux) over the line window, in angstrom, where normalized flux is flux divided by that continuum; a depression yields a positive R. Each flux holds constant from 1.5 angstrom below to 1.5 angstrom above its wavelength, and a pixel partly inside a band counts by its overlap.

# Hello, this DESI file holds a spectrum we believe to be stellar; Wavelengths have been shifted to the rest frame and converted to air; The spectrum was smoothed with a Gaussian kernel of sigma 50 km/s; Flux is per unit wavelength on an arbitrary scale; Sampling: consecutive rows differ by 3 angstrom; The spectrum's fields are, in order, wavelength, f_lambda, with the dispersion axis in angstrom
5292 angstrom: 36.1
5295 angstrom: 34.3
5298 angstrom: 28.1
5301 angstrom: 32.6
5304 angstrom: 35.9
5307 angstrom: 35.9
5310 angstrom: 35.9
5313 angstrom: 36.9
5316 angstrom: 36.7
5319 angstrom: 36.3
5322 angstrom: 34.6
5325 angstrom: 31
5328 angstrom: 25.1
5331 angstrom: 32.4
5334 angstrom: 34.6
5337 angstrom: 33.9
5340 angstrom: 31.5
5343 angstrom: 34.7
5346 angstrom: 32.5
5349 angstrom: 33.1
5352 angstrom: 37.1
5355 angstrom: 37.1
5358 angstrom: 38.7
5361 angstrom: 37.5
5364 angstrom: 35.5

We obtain 1.4 angstrom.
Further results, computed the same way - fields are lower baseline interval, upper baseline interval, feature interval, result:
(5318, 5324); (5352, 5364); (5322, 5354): 3.0 angstrom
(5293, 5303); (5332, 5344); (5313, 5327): -0.7 angstrom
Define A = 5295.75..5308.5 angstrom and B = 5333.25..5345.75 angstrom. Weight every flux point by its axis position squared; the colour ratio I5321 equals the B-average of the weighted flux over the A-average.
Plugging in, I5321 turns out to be 1.0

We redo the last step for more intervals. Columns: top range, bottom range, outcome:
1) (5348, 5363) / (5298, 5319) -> 1.06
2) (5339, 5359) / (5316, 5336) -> 1.08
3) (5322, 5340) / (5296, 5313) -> 0.94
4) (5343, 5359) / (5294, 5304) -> 1.13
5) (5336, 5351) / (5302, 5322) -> 0.93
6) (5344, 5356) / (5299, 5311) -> 1.02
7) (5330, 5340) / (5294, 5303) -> 1.07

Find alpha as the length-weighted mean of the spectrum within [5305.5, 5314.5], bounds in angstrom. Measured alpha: 36.2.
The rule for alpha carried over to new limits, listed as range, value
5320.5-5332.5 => 30.8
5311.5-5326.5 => 35.1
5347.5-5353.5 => 35.1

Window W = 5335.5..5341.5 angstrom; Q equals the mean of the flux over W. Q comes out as 32.7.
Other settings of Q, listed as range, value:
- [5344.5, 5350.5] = 32.8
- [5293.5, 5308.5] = 33.4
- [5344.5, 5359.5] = 35.7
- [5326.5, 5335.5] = 30.7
